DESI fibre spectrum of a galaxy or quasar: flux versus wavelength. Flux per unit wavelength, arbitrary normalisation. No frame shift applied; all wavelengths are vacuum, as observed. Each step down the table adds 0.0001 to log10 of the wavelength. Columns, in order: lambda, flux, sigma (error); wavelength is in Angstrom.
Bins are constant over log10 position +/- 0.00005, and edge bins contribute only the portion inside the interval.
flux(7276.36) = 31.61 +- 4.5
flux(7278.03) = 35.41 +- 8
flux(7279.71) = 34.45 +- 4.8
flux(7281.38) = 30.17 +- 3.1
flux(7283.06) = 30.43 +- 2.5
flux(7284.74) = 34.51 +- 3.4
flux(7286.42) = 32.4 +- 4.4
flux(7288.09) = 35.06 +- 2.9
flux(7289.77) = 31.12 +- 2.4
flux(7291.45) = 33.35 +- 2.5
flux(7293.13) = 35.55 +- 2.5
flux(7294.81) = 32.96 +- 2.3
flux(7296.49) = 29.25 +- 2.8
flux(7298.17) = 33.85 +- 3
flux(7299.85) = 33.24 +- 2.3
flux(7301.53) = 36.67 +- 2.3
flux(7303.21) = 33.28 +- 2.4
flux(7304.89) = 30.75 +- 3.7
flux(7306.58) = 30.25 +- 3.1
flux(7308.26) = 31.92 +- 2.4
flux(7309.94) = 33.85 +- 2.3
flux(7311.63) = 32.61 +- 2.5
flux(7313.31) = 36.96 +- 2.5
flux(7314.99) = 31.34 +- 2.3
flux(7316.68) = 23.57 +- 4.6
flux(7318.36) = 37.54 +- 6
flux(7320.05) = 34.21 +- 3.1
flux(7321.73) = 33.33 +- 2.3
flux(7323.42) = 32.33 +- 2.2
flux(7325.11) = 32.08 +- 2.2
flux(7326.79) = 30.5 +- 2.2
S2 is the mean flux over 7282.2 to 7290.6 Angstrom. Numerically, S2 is 32.7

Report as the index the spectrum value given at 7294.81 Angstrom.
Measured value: 32.96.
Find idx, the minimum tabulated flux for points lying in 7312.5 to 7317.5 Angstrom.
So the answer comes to 23.57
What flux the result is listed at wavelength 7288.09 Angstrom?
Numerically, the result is 35.06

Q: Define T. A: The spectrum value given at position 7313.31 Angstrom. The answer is 36.96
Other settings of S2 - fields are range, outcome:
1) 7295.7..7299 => 31.6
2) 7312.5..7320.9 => 32.7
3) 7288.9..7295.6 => 33.2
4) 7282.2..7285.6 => 32.4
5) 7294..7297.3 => 31.1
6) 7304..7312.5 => 31.9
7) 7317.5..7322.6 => 35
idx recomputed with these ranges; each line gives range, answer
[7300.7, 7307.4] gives 30.25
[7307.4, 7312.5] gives 31.92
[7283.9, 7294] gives 31.12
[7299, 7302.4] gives 33.24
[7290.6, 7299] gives 29.25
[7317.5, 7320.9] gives 34.21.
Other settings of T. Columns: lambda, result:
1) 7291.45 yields 33.35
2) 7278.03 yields 35.41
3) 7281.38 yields 30.17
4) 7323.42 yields 32.33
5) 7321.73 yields 33.33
